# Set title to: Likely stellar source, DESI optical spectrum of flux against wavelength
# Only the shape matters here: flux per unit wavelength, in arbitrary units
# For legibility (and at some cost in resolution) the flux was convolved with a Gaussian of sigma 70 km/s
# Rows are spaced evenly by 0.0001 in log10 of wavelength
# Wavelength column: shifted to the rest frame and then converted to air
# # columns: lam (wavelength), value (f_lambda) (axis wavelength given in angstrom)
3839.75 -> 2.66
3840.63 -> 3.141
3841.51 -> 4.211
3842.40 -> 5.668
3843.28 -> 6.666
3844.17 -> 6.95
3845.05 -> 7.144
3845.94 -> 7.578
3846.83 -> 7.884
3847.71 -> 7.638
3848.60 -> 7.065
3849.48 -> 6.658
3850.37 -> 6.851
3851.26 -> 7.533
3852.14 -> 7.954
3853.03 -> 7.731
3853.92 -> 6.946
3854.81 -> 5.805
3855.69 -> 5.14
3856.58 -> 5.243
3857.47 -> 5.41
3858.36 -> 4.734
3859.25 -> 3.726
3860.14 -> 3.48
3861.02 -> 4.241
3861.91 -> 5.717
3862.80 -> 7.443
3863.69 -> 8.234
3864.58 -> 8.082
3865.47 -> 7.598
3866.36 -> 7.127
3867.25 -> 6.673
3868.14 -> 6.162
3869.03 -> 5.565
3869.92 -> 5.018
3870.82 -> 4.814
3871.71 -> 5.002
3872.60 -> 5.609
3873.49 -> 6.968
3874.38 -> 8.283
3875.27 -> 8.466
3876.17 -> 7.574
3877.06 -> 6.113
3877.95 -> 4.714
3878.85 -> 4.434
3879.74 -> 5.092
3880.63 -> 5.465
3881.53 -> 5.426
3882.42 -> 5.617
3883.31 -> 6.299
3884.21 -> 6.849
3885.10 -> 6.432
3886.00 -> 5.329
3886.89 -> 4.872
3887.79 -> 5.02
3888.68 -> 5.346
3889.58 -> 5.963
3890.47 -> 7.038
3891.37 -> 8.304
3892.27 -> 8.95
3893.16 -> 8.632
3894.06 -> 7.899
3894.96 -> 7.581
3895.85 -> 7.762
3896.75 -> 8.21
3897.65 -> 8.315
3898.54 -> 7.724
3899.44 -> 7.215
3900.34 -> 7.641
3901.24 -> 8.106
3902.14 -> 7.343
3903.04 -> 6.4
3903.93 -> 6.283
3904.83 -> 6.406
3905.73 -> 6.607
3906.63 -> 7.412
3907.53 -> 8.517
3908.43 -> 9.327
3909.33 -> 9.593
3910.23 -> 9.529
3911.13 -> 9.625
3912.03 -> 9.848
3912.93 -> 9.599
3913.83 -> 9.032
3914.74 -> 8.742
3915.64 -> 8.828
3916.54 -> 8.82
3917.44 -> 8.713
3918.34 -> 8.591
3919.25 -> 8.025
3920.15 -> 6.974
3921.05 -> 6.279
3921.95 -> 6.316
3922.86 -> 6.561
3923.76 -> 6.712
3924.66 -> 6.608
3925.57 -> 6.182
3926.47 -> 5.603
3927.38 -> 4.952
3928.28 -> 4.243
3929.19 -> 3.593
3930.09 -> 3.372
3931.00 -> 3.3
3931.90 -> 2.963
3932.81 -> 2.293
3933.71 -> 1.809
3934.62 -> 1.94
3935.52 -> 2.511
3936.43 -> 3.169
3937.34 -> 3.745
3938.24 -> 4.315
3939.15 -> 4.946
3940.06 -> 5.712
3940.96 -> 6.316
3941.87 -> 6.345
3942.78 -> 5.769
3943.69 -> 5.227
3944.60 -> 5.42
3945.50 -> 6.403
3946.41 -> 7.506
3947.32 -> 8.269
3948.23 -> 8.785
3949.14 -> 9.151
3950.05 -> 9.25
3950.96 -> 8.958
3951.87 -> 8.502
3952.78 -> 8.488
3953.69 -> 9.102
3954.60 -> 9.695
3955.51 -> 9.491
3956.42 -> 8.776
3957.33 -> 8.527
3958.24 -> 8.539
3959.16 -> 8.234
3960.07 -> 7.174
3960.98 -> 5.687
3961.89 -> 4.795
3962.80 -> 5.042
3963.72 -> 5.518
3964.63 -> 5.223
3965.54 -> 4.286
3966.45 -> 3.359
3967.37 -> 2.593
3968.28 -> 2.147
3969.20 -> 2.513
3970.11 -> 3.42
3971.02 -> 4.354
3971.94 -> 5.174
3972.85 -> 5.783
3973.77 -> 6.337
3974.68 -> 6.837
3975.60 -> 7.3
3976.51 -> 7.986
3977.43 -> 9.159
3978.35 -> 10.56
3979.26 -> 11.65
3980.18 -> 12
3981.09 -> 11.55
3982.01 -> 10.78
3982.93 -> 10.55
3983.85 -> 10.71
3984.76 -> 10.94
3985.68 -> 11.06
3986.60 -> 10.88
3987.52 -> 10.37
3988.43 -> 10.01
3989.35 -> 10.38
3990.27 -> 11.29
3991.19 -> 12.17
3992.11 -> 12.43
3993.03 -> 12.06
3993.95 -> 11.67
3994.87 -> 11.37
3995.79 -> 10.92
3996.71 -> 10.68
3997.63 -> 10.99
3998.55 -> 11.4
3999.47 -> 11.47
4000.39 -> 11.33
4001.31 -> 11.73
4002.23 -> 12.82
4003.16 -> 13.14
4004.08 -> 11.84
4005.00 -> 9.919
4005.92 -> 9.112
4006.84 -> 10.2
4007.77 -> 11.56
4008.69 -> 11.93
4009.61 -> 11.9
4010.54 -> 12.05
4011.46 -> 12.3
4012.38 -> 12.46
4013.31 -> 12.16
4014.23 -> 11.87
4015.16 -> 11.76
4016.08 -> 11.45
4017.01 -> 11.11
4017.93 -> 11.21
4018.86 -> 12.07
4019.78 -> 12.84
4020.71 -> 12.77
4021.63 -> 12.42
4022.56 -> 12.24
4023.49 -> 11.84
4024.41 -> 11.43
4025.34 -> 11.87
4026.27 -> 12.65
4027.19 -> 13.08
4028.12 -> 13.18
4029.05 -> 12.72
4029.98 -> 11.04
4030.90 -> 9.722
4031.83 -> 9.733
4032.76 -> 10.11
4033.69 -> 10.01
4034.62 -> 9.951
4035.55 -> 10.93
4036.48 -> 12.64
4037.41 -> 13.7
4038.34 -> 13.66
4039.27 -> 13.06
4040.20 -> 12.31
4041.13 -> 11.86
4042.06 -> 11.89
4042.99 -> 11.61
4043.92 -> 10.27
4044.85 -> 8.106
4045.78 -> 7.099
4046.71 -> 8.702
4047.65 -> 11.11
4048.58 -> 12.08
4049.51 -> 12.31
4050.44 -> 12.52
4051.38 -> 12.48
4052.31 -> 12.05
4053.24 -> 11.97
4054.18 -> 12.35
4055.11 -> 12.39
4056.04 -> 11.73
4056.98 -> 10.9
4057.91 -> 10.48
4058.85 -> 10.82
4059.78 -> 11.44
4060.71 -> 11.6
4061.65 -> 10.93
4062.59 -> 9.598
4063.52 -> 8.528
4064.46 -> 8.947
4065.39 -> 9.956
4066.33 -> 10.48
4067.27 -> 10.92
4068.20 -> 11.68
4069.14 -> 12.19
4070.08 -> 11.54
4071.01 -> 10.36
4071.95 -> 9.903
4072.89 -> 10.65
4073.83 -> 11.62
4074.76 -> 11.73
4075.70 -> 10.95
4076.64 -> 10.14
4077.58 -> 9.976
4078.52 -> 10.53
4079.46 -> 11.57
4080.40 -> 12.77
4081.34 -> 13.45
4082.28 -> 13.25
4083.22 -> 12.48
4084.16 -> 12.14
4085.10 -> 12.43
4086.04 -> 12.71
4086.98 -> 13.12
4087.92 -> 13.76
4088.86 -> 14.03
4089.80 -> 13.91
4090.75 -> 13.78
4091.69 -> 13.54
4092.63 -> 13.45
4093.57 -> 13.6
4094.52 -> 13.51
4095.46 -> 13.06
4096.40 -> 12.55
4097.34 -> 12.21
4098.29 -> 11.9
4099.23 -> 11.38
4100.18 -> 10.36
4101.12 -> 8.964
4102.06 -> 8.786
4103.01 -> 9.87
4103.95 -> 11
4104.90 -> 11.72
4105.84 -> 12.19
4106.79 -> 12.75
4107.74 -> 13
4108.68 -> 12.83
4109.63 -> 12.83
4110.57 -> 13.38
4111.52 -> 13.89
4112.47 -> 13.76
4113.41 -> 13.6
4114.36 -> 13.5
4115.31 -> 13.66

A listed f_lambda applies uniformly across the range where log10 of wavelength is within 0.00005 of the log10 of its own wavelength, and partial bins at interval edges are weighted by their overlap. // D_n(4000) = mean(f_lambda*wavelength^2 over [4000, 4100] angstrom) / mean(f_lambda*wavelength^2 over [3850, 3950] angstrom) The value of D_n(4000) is 1.95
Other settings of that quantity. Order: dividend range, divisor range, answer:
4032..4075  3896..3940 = 1.83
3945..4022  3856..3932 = 1.48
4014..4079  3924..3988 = 1.77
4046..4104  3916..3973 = 2.09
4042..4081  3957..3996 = 1.39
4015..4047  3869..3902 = 1.87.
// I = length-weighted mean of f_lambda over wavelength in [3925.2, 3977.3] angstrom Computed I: 5.76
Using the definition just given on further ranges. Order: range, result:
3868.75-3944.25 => 6.41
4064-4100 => 12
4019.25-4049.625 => 11.5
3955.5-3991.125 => 7.75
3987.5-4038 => 11.6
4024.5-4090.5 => 11.5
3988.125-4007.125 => 11.3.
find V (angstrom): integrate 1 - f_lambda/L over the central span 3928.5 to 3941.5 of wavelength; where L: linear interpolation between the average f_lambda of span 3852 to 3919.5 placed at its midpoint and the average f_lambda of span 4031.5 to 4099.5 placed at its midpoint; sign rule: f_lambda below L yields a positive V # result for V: 7.3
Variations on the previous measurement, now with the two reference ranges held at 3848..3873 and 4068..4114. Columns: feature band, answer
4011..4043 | -4.31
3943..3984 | 6.99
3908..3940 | 6.30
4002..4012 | -1.55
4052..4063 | -0.08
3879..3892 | 1.64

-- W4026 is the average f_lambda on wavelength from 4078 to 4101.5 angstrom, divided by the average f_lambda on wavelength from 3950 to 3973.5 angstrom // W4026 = 2.00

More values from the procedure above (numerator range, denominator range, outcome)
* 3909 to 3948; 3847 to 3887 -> 0.99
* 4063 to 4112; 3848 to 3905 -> 1.82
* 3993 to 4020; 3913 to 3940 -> 2.09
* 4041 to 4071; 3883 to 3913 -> 1.46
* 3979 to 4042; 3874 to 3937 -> 1.75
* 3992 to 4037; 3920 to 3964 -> 1.90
